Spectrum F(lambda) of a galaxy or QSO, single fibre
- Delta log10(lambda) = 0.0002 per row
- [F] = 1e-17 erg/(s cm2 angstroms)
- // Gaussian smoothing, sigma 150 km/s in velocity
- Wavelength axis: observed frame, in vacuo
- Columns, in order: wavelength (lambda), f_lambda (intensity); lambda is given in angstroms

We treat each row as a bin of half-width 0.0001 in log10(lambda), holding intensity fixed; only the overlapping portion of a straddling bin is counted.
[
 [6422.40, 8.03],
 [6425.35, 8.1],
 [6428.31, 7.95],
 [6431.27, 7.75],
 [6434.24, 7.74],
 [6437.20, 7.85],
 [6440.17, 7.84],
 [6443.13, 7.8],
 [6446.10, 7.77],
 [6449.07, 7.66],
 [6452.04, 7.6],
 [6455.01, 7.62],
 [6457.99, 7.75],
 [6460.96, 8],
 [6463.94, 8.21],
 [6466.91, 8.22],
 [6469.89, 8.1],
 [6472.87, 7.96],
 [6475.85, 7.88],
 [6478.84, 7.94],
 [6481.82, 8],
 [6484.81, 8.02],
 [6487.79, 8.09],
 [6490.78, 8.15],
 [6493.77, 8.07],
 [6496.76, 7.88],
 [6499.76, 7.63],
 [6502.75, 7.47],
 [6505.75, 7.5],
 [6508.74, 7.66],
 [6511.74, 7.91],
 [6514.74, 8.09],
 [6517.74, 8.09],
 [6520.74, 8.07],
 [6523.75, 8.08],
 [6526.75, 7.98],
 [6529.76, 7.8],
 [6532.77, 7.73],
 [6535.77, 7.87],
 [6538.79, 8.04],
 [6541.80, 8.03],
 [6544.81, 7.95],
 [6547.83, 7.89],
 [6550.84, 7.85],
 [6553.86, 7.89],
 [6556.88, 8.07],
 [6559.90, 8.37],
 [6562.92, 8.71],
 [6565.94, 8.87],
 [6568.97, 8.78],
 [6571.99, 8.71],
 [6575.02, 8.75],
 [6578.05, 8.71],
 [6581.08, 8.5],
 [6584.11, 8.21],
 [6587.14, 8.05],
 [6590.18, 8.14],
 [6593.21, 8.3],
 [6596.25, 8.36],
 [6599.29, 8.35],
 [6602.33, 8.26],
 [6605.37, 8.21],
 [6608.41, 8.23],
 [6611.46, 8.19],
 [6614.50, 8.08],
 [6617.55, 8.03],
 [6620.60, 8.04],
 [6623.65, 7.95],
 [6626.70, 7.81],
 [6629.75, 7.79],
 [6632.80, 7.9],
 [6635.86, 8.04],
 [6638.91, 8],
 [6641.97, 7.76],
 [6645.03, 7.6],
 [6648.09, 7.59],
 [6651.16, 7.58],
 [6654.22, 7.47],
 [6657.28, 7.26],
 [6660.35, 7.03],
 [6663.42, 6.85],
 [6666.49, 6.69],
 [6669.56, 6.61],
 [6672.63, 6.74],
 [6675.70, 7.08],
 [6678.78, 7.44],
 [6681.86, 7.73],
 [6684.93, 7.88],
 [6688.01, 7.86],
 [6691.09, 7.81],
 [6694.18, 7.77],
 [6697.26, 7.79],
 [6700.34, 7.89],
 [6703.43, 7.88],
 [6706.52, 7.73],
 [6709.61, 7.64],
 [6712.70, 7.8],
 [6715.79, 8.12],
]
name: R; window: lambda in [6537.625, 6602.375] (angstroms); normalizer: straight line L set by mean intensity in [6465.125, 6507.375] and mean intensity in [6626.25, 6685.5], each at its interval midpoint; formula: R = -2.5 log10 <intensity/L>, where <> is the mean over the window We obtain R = -0.09 mag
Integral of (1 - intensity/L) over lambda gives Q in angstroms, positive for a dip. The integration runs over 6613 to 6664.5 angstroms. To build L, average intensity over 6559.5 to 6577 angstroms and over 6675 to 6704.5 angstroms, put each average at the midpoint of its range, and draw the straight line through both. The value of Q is 2.8 angstroms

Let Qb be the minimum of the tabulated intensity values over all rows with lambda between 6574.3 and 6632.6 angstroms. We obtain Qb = 7.79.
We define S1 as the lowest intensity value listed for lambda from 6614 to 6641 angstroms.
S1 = 7.79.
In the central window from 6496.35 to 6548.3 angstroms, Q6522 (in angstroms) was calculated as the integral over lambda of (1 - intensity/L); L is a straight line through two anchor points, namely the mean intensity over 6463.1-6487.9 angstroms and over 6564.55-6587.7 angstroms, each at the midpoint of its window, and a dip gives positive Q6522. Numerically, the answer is 2.7 angstroms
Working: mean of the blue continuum 8.04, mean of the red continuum 8.59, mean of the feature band 7.87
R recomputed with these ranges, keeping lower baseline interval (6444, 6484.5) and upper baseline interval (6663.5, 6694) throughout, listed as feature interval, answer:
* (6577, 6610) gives -0.10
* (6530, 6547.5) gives -0.03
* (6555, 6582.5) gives -0.13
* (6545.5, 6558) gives -0.04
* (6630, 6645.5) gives -0.06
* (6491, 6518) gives 0.00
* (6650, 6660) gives 0.00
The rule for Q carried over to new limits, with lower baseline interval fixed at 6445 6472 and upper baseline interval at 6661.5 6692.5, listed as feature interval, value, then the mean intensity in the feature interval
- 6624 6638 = -0.9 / 7.9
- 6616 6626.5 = -0.8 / 7.98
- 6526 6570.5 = -2.9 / 8.13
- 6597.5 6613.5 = -1.7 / 8.25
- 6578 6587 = -1.0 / 8.37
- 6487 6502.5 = -0.3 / 7.92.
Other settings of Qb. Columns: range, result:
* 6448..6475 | 7.6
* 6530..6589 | 7.73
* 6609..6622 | 8.03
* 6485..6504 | 7.47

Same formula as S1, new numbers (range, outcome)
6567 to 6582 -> 8.5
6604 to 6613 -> 8.19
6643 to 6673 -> 6.61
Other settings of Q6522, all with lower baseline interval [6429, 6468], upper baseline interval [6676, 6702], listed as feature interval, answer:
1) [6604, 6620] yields -0.8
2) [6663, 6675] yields 1.6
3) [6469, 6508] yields -0.4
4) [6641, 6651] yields 0.2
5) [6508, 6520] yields -0.2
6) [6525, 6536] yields -0.1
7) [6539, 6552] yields -0.3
